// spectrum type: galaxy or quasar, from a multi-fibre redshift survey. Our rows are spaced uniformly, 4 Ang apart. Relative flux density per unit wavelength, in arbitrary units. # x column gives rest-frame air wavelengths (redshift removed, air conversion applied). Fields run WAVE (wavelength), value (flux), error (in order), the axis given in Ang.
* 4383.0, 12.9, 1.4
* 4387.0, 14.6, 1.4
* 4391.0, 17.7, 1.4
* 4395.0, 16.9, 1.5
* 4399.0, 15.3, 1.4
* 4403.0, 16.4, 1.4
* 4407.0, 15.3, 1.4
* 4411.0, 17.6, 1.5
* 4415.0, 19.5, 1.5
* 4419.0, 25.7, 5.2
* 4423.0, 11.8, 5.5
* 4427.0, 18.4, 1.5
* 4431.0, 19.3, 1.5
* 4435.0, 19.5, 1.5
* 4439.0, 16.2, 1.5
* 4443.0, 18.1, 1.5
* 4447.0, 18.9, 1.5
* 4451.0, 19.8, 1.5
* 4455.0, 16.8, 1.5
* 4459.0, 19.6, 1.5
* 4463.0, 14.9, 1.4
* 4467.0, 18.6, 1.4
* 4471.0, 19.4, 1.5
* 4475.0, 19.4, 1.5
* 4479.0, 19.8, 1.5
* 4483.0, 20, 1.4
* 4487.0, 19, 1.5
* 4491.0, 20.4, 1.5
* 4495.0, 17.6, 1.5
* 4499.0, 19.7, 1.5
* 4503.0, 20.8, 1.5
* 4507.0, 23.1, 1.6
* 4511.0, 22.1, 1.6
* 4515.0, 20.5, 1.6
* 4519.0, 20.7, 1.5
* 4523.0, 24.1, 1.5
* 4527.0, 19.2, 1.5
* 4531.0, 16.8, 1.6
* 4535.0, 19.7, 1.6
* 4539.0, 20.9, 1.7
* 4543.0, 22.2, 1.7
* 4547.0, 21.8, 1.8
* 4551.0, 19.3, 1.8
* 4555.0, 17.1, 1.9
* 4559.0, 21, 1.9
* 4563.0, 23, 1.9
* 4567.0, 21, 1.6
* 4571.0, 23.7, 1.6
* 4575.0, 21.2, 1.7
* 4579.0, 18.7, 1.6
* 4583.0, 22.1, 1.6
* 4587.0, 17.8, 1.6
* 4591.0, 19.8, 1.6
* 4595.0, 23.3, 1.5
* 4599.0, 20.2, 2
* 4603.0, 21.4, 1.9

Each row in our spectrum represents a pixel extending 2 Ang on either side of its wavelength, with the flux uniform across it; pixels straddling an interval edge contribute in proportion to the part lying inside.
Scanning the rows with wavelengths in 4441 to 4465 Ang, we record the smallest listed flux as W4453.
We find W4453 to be 14.9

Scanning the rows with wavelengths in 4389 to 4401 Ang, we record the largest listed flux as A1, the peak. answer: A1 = 17.7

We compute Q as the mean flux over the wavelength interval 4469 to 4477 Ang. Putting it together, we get 19.4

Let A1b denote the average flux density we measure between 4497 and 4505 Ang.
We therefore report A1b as 20.2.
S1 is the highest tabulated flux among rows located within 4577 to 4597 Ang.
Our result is 23.3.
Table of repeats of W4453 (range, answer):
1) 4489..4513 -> 17.6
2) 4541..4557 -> 17.1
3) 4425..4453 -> 16.2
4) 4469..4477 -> 19.4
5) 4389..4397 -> 16.9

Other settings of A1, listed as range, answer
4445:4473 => 19.8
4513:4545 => 24.1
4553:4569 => 23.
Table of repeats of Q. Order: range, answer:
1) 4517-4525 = 22.4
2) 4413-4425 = 19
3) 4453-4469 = 17.5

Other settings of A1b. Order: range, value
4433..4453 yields 18.5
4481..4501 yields 19.3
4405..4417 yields 17.5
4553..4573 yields 21.2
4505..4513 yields 22.6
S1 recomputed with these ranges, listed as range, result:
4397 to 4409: 16.4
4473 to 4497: 20.4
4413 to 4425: 25.7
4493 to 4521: 23.1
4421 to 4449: 19.5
